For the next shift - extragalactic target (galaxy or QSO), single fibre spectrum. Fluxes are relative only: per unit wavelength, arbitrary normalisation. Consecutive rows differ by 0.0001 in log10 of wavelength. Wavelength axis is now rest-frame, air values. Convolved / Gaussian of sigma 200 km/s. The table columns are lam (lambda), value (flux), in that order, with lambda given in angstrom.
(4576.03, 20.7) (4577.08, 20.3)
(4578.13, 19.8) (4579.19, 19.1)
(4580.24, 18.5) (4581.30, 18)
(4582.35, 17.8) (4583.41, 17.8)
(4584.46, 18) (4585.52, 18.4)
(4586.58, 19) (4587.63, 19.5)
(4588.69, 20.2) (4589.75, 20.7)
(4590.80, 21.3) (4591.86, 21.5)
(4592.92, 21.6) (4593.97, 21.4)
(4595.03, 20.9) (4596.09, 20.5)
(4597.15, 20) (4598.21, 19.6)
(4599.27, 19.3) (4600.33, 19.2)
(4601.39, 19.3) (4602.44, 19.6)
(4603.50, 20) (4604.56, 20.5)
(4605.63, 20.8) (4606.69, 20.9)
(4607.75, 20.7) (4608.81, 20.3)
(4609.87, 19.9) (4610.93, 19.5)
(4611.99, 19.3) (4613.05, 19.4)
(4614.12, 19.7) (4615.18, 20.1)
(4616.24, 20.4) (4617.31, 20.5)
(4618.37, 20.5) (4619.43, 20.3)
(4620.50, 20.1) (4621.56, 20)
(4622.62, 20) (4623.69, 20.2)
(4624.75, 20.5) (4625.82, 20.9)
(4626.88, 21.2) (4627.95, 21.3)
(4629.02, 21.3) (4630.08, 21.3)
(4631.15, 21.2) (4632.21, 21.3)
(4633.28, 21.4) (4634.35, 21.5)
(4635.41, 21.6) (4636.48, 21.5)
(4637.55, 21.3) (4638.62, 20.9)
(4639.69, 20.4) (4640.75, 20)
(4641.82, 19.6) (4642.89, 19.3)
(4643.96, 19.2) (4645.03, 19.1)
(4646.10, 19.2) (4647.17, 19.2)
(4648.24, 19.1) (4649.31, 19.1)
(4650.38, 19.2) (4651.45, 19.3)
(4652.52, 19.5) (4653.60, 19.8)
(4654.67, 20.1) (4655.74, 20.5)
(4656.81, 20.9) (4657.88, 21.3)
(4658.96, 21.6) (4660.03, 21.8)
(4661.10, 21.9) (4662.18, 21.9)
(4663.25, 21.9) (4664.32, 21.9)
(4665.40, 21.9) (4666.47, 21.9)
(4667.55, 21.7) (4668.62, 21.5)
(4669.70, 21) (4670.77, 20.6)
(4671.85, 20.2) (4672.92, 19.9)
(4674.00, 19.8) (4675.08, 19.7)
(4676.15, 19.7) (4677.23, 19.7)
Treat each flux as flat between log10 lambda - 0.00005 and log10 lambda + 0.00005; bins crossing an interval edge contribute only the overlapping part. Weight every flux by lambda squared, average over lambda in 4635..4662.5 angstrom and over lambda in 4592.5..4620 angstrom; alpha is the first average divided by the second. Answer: 1.0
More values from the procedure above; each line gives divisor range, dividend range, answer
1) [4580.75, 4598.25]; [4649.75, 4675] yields 1.09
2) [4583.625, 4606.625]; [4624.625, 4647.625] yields 1.05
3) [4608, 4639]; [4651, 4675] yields 1.03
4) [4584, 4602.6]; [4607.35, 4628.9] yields 1.02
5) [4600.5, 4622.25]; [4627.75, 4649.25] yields 1.03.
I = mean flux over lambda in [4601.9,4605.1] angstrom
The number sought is 20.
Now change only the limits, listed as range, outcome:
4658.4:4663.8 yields 21.8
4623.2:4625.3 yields 20.4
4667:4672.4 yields 21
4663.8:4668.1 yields 21.8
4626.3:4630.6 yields 21.3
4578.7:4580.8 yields 18.8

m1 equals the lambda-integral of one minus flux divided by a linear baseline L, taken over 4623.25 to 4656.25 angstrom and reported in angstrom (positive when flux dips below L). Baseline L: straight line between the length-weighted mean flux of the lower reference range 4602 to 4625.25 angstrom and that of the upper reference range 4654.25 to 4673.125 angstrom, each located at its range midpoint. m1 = 0.7 angstrom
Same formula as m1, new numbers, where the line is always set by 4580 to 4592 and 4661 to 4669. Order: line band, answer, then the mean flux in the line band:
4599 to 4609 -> -0.2 angstrom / 20.1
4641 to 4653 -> 1.1 angstrom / 19.3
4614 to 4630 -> -0.1 angstrom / 20.5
